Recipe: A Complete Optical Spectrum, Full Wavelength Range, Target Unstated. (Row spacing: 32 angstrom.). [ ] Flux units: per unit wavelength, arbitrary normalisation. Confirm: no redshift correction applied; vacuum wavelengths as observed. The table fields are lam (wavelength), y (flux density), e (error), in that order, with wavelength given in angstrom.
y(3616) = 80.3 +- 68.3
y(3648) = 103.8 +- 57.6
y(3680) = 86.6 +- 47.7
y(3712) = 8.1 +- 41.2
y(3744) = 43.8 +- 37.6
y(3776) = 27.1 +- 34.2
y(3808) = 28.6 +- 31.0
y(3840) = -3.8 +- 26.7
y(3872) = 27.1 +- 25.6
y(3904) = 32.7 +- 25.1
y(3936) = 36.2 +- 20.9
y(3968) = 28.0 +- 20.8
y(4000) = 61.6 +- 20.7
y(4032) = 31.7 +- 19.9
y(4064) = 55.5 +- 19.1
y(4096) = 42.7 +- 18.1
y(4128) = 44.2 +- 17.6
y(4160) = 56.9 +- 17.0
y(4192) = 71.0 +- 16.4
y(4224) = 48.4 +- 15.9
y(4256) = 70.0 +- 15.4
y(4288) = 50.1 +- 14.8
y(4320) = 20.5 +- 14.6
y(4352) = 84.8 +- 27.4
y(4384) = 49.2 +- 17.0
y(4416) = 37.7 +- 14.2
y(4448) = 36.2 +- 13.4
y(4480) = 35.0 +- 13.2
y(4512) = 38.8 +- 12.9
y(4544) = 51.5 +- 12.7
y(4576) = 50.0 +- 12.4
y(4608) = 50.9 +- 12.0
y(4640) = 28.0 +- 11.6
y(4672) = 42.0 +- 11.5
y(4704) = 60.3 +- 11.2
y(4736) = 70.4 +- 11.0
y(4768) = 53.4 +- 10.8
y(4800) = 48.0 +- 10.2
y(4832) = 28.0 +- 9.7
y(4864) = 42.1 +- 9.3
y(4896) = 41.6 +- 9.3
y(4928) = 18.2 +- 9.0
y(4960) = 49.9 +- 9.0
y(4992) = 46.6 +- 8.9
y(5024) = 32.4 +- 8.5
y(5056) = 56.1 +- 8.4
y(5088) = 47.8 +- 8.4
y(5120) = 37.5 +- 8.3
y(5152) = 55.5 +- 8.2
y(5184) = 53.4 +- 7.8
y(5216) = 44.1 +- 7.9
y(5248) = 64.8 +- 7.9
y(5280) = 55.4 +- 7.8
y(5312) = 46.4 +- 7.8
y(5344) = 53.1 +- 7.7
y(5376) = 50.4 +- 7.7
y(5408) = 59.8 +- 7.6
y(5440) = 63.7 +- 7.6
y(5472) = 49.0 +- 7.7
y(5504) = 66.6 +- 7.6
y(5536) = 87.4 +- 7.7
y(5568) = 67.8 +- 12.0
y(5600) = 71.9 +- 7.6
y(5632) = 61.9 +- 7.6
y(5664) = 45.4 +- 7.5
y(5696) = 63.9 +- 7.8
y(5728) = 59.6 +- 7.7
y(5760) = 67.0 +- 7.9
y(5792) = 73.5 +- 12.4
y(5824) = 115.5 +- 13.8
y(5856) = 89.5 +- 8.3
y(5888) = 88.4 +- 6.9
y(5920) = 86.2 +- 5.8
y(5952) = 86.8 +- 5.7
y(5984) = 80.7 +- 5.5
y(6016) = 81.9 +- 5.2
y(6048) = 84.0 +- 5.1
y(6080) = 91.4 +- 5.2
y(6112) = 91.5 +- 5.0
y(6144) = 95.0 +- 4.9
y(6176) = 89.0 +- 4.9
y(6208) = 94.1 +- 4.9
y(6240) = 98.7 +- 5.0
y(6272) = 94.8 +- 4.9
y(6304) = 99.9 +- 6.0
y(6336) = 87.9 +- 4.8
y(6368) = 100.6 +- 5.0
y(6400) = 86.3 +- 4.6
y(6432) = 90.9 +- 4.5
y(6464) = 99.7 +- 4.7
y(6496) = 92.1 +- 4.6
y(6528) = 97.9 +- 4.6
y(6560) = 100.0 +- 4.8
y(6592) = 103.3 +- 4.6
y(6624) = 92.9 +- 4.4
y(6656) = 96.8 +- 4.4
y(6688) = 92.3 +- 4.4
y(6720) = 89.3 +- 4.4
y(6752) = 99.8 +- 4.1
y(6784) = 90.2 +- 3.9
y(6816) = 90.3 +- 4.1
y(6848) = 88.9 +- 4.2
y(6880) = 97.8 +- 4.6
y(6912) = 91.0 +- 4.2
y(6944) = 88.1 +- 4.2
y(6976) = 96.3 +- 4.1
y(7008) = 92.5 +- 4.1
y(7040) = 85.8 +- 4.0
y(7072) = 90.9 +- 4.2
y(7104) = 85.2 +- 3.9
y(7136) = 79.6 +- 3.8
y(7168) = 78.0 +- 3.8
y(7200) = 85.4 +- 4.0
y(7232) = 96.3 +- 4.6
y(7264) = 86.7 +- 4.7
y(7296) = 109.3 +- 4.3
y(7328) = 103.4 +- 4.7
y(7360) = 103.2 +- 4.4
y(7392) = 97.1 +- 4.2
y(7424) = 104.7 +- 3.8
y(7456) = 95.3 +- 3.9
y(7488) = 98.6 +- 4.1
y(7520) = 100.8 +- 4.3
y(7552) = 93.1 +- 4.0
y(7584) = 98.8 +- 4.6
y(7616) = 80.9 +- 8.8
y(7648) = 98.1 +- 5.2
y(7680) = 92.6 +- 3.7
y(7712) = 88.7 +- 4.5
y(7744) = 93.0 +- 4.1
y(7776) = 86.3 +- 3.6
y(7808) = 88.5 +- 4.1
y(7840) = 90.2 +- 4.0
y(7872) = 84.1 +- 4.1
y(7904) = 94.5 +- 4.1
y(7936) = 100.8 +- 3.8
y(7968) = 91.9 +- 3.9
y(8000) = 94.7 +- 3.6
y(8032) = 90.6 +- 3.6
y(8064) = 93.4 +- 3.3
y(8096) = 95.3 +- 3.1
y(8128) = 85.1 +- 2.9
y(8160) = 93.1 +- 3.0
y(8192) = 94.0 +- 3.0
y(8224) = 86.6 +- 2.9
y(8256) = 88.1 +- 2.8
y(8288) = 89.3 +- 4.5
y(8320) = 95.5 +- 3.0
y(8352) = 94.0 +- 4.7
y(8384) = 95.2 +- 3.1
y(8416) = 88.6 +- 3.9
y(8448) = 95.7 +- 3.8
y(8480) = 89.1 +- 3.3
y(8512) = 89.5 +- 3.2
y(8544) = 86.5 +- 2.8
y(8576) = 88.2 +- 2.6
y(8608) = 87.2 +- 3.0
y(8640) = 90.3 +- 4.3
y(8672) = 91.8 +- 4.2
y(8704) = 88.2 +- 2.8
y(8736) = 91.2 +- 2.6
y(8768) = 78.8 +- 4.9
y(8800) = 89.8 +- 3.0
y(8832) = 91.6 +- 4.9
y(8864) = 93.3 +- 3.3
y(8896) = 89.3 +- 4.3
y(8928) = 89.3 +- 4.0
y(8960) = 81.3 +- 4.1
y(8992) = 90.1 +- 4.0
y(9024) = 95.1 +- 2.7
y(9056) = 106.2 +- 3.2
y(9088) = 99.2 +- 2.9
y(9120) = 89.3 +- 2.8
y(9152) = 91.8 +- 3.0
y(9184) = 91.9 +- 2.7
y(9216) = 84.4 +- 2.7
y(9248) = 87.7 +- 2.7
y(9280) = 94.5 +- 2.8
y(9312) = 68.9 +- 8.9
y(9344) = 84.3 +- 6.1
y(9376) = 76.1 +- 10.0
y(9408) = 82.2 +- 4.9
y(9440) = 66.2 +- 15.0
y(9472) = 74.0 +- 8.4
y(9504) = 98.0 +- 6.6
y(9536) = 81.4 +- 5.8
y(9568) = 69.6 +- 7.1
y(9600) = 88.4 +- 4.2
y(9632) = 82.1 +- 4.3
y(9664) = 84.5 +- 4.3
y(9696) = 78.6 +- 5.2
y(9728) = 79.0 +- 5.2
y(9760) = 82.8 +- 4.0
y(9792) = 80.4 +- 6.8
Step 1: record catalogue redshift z 0.38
